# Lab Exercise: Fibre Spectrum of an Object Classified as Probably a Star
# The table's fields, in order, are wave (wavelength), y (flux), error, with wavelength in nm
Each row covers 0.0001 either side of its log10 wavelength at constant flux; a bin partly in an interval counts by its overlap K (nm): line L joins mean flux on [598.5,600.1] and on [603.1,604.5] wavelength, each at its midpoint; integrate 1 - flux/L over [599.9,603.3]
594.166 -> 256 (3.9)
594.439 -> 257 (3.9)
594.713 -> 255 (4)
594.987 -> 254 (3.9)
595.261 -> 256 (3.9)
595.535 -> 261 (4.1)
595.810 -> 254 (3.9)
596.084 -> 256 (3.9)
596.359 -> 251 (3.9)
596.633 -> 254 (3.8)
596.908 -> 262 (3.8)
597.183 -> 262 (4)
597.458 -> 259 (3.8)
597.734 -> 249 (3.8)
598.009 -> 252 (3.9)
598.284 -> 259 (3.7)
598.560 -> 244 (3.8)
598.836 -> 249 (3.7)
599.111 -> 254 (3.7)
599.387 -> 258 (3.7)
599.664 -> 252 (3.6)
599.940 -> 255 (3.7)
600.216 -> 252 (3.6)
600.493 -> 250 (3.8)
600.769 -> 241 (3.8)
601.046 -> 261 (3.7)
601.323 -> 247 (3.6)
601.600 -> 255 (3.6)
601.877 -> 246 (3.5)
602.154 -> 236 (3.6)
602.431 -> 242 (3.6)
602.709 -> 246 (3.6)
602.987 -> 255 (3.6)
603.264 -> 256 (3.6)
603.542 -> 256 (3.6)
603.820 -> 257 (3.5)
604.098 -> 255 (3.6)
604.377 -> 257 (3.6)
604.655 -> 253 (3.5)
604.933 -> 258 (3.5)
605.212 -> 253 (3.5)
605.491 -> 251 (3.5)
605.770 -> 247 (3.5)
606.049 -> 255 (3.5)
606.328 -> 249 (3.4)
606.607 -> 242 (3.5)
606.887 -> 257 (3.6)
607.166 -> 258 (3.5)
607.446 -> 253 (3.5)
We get 0.07 nm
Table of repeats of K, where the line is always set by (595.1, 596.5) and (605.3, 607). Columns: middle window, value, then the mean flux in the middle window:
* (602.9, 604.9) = -0.04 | 256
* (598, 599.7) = 0.01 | 253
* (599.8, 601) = 0.01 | 250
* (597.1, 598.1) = 0.00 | 255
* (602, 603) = 0.03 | 243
